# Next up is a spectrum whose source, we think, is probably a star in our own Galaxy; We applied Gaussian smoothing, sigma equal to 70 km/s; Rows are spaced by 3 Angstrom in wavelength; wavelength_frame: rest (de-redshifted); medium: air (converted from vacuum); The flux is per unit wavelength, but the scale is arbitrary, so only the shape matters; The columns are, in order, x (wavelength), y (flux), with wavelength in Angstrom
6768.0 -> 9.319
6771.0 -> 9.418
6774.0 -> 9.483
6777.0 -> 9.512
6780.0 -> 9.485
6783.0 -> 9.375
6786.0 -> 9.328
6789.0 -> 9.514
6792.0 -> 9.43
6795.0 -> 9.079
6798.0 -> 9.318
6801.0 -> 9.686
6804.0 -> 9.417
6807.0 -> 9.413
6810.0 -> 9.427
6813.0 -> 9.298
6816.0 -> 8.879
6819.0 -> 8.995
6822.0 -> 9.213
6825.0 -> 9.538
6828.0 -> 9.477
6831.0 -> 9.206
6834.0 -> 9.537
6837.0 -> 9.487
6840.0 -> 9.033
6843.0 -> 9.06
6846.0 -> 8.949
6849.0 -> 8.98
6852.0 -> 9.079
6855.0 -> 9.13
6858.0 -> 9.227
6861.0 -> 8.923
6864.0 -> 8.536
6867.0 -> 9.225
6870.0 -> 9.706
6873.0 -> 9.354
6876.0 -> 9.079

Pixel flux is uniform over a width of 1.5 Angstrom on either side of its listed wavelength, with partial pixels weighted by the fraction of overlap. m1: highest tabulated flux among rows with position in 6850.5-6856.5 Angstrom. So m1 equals 9.13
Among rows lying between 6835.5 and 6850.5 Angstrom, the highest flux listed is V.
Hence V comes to 9.487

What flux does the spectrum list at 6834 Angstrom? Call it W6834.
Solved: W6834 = 9.537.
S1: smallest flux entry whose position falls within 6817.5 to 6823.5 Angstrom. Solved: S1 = 8.995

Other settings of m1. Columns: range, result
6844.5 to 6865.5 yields 9.227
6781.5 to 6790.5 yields 9.514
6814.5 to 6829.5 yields 9.538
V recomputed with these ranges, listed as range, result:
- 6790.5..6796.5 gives 9.43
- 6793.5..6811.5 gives 9.686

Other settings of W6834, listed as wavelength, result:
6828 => 9.477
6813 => 9.298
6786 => 9.328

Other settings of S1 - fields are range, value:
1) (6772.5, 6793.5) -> 9.328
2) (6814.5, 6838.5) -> 8.879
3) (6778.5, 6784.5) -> 9.375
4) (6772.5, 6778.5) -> 9.483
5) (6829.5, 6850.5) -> 8.949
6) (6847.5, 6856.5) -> 8.98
